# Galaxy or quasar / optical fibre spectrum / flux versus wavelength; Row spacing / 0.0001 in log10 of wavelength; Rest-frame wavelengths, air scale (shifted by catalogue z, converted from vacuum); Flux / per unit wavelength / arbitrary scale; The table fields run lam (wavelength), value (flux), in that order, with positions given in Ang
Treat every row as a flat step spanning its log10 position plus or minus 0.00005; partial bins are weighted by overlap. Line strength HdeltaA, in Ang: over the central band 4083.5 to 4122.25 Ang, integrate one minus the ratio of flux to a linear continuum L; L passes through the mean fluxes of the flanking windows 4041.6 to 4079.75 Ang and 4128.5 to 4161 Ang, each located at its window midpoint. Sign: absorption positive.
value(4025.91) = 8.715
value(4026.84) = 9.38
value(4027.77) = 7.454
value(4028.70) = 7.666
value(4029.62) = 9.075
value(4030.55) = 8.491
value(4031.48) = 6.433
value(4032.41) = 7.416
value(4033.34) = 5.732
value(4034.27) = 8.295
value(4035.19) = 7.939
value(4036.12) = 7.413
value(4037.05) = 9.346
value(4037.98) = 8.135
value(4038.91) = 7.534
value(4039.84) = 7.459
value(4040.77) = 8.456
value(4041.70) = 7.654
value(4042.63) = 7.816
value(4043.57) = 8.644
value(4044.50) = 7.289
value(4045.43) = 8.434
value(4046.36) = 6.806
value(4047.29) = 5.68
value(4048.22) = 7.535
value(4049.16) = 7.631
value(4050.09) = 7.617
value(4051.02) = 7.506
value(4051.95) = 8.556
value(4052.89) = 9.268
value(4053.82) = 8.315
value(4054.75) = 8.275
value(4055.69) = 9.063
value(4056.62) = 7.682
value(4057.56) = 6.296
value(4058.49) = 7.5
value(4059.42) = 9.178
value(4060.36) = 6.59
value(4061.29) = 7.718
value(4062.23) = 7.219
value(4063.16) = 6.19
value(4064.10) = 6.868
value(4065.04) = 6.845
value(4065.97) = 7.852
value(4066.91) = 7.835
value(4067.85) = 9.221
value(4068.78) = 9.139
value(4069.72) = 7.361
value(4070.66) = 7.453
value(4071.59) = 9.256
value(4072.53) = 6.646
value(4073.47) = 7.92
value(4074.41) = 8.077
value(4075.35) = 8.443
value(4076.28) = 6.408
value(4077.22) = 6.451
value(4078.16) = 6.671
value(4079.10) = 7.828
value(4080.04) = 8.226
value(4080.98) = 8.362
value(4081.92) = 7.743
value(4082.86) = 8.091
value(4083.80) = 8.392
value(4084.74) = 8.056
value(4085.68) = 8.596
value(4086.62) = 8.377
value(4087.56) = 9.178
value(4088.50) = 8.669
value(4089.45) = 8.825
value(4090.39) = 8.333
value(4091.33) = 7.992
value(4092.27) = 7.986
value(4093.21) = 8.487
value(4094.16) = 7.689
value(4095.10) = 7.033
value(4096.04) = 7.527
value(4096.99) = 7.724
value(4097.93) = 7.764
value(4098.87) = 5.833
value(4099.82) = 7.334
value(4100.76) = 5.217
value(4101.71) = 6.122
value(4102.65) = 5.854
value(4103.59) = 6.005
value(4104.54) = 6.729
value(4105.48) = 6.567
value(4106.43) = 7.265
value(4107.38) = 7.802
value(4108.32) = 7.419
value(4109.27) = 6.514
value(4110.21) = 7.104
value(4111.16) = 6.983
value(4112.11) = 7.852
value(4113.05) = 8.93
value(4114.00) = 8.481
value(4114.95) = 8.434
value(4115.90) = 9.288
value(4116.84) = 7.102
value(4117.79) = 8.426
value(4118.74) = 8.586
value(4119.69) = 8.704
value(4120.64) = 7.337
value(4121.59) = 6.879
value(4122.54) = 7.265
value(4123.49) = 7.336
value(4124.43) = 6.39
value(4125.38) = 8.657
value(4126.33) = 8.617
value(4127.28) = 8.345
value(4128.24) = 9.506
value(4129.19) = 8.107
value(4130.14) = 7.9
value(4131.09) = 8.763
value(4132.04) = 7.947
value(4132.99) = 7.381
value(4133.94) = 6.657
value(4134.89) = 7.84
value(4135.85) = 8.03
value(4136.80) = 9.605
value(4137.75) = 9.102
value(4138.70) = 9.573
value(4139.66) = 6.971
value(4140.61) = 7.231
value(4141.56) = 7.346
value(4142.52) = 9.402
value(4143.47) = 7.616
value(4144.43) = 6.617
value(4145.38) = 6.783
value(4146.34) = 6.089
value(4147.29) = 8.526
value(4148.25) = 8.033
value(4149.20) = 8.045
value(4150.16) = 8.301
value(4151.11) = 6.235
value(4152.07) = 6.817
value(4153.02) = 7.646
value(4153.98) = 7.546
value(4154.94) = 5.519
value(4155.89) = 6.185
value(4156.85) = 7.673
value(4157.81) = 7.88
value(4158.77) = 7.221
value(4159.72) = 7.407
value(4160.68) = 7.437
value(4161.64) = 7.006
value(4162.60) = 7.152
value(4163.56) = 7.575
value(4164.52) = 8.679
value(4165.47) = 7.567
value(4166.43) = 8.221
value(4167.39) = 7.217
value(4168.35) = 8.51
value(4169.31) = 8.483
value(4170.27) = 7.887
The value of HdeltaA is 0.1 Ang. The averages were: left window 7.68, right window 7.64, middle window 7.64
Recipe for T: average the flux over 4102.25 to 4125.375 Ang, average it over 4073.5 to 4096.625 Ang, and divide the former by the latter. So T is 0.9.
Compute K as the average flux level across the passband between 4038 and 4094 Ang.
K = 7.86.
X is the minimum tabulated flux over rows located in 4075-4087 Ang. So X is 6.408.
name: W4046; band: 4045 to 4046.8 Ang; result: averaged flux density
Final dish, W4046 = 7.62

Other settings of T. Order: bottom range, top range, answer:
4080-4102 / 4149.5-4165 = 0.93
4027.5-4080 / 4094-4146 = 0.99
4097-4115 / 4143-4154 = 1.04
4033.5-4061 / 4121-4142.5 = 1.02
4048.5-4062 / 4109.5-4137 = 1.01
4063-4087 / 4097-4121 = 0.94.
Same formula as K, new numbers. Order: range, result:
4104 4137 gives 7.83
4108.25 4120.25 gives 8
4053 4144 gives 7.77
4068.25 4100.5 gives 7.87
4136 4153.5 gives 7.78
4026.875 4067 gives 7.71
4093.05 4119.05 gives 7.34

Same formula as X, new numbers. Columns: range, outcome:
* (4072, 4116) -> 5.217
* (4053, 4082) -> 6.19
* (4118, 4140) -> 6.39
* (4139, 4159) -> 5.519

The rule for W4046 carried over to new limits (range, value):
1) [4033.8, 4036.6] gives 7.91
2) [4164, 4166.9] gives 8.17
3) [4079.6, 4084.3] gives 8.16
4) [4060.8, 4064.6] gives 6.99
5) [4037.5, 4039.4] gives 7.84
